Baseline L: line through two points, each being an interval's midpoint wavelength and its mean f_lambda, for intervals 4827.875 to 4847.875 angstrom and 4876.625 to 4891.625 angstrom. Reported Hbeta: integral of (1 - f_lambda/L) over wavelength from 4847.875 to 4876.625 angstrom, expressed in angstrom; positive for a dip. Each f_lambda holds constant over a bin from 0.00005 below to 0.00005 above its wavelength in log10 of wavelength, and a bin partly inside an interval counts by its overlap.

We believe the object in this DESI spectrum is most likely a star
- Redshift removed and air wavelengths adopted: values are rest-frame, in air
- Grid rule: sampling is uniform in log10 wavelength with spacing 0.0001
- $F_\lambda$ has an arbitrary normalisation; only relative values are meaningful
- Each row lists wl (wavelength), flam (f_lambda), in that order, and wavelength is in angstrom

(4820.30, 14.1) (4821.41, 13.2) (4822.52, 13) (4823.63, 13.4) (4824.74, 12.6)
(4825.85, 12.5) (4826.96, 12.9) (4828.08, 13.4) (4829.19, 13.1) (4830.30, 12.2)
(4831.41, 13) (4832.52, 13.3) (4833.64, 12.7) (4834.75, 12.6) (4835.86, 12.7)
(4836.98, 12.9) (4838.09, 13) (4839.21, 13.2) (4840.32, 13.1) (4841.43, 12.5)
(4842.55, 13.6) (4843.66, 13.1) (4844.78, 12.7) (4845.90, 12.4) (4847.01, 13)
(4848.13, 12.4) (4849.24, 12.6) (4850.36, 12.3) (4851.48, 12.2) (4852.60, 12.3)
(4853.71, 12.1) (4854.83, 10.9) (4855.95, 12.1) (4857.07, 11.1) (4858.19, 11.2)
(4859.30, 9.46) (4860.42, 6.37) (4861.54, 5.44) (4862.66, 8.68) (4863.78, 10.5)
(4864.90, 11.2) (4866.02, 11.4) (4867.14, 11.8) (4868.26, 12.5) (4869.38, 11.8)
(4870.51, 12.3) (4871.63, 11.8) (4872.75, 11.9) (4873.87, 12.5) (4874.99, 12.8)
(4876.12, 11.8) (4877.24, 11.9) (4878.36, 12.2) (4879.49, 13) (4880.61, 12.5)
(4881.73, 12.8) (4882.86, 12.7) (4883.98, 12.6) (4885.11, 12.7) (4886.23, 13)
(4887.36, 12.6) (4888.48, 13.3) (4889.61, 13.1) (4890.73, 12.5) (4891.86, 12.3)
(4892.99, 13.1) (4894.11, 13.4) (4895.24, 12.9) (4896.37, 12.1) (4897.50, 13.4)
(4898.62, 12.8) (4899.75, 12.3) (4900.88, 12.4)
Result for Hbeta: 3.57 angstrom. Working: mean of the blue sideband 12.9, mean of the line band 11.2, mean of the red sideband 12.7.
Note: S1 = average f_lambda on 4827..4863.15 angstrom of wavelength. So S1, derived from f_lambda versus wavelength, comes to 11.9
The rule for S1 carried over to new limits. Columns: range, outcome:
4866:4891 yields 12.4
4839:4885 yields 11.8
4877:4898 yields 12.8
